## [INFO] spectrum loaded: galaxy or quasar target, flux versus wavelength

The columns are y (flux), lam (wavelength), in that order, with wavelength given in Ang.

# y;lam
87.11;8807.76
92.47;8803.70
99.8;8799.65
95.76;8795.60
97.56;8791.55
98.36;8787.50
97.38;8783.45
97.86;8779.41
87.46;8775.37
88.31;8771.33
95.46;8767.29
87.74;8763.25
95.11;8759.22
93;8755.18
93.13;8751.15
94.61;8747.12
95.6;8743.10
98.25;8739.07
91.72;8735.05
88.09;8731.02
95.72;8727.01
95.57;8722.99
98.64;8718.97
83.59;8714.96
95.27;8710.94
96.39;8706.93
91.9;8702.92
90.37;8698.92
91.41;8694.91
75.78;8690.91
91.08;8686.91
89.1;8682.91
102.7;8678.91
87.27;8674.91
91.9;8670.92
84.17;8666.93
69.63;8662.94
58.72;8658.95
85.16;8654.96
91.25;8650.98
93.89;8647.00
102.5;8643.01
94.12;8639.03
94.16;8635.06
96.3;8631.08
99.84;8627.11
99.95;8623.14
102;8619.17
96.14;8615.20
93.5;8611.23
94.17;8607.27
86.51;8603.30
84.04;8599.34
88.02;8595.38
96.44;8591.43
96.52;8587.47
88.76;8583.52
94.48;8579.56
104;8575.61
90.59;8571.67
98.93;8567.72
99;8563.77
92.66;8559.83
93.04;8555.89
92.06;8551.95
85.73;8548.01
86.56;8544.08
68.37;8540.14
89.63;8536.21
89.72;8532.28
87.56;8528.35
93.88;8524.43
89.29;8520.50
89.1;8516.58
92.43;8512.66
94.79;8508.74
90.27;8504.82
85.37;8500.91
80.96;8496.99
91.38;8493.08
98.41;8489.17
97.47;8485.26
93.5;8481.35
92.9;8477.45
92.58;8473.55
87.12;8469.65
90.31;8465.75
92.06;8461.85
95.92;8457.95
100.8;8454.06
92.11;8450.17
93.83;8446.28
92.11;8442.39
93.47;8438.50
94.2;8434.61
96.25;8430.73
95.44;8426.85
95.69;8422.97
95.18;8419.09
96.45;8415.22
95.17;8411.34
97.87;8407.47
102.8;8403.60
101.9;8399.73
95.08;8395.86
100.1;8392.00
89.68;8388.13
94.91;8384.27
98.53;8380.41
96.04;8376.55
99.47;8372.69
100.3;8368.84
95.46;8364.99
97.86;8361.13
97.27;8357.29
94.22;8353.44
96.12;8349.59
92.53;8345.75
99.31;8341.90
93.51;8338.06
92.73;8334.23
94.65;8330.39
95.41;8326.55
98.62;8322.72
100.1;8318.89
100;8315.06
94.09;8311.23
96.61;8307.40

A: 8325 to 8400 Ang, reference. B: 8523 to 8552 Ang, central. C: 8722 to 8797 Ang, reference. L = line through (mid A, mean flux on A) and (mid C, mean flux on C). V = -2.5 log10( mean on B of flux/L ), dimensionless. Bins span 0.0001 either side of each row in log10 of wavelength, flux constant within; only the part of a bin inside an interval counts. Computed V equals 0.108 mag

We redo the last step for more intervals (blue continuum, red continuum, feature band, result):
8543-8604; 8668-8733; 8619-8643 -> -0.07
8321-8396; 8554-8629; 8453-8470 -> 0.02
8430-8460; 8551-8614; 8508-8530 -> 0.03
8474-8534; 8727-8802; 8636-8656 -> -0.01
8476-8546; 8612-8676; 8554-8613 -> -0.04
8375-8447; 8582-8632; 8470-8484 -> 0.03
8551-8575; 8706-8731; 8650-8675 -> 0.17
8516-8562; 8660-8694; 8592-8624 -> -0.07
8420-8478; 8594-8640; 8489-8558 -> 0.06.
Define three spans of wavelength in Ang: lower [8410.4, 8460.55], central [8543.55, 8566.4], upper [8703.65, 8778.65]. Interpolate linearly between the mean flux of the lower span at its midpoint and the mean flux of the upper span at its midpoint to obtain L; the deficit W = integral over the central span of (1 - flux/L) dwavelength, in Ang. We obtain 0.5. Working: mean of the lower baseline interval 95.1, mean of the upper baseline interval 93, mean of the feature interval 92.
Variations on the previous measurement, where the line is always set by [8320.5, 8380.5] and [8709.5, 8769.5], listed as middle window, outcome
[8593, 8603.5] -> 0.88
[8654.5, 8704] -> 4.55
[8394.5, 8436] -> -0.49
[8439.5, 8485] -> 1.09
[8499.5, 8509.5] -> 0.56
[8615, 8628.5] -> -0.81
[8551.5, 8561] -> 0.21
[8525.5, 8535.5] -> 0.60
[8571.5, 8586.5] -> -0.07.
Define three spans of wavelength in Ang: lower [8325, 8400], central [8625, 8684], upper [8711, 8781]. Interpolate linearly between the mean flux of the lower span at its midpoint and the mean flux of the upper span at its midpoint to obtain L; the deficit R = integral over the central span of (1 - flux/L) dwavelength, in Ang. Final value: 2.7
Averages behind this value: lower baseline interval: 96.1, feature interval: 89.4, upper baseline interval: 93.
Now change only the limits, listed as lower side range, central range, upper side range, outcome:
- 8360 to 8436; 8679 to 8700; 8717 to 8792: 1.29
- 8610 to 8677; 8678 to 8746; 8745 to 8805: 0.18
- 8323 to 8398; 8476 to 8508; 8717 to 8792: 1.34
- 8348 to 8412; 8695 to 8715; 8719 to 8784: 0.36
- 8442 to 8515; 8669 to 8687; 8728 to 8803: 0.20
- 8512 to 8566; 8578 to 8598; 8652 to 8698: -1.14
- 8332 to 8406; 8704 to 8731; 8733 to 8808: 0.24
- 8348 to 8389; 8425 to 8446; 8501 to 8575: -0.04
